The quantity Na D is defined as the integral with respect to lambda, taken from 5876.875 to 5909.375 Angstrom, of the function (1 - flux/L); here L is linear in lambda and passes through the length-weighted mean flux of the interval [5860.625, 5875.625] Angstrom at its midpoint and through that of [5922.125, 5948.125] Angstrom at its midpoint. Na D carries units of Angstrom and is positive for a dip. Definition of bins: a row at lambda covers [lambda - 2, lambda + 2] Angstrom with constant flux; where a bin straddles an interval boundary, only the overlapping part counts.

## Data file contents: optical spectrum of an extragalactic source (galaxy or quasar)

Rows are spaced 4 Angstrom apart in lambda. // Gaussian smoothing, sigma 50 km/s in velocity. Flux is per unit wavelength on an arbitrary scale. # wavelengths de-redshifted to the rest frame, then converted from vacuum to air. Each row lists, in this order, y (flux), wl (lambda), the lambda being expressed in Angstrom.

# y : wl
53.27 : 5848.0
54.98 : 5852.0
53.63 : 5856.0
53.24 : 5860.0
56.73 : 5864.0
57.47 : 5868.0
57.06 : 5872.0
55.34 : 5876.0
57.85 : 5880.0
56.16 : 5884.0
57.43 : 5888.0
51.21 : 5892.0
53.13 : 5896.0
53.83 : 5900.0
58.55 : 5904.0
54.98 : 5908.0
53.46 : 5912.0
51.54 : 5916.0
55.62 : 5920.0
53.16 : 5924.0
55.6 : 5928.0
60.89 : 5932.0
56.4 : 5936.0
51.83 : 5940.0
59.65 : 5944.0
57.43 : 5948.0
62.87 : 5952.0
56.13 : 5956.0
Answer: 0.6 Angstrom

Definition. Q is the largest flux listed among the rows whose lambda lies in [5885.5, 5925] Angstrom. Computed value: 58.55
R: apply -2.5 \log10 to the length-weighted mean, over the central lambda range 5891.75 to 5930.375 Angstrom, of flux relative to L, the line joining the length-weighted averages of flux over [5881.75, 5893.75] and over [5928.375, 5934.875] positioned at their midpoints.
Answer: 0.055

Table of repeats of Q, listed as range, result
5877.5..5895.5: 57.85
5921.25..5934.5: 60.89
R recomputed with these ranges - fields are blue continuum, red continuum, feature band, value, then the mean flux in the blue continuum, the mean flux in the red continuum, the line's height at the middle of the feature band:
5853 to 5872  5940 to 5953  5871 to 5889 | -0.01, 55.4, 58.5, 56.1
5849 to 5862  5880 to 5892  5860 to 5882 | -0.03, 53.9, 56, 55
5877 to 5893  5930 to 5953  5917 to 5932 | 0.04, 55.9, 58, 57.4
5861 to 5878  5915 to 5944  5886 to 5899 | 0.04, 56.4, 55.4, 56.1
